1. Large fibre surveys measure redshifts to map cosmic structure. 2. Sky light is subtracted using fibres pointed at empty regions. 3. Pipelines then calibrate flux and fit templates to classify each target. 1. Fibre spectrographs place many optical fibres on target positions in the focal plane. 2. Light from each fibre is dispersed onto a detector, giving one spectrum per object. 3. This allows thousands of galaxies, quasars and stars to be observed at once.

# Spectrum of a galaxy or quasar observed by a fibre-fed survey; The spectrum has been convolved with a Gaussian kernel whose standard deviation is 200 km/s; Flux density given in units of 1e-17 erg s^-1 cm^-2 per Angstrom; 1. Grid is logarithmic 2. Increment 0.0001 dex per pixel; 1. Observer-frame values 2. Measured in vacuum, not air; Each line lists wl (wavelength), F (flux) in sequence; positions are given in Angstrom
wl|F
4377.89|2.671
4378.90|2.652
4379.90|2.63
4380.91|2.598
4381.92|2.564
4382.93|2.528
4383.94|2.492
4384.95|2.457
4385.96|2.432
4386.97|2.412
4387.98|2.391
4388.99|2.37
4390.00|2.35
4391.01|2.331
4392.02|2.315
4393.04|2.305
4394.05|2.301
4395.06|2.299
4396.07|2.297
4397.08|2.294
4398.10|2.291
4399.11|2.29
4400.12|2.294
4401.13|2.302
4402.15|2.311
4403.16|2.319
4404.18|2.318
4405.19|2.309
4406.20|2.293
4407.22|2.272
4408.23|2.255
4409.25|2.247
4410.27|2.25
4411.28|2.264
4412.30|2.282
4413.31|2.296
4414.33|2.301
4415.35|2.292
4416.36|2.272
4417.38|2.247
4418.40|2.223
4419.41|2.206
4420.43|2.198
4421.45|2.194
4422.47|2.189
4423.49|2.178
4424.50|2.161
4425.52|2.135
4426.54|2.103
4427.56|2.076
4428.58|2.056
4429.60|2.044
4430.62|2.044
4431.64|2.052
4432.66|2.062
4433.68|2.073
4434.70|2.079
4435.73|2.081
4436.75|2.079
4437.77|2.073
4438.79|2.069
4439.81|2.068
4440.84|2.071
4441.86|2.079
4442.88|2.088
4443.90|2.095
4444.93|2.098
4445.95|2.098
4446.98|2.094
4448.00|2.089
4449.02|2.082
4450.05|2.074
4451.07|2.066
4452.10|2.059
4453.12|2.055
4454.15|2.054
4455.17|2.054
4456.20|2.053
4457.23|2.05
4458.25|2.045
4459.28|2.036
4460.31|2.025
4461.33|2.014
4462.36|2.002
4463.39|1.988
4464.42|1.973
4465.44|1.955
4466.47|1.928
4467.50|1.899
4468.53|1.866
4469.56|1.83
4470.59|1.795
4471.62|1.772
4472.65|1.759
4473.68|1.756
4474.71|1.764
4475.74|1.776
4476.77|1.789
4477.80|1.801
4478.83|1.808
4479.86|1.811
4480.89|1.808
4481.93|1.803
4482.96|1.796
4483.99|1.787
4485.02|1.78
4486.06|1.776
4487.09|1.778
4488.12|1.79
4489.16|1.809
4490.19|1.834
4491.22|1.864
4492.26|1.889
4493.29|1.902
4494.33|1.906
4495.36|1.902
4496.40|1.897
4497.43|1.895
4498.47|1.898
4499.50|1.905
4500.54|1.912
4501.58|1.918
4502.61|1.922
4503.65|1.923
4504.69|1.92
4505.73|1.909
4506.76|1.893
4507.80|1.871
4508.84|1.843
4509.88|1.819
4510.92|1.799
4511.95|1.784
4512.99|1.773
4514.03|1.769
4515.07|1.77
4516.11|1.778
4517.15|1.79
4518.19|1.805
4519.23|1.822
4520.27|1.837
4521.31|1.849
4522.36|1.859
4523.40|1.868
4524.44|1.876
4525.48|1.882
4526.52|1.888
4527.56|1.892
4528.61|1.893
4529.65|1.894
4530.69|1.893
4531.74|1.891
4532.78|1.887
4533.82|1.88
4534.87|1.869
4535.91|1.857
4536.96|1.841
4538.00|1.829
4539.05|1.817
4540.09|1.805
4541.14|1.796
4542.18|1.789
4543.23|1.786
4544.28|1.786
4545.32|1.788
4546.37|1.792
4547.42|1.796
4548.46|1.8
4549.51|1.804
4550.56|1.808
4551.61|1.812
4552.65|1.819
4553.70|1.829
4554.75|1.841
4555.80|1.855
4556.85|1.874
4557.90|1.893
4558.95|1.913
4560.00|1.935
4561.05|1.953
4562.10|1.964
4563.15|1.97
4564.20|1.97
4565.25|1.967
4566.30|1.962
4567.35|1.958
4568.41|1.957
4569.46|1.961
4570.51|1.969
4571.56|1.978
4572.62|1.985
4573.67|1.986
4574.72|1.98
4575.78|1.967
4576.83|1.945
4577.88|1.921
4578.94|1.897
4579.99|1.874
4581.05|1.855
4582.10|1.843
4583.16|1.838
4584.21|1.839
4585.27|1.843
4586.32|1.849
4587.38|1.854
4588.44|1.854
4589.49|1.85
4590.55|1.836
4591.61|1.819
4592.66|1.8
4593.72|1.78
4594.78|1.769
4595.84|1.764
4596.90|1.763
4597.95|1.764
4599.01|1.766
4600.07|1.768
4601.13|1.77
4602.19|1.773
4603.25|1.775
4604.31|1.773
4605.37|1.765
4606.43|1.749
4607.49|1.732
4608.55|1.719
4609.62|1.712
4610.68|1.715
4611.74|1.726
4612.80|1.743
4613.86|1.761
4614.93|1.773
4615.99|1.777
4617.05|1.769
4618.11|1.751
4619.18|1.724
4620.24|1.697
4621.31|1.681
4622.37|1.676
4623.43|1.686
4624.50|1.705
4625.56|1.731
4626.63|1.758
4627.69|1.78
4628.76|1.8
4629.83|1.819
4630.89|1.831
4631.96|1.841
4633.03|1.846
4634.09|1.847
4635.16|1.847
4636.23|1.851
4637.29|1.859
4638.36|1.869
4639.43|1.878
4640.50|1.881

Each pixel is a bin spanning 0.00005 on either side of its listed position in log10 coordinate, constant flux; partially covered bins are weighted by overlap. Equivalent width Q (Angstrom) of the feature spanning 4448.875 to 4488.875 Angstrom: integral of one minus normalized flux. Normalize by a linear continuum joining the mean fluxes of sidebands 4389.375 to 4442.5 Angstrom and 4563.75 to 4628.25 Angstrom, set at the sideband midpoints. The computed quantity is 3.7 Angstrom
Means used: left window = 2.21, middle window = 1.9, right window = 1.82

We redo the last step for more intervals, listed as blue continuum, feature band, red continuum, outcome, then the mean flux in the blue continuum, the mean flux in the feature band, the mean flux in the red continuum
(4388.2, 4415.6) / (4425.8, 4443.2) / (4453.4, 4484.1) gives 0.3 Angstrom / 2.3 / 2.07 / 1.9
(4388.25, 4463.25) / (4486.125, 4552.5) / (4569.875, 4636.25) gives 4.4 Angstrom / 2.17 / 1.85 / 1.81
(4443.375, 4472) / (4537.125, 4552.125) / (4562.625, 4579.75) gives 1.3 Angstrom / 2.01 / 1.8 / 1.96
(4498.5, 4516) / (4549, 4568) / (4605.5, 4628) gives -1.0 Angstrom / 1.86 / 1.9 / 1.73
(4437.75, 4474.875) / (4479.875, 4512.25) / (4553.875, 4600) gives 1.7 Angstrom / 2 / 1.86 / 1.89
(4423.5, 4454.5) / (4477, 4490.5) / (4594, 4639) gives 1.4 Angstrom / 2.08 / 1.8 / 1.77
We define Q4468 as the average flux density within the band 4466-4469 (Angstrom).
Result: 1.9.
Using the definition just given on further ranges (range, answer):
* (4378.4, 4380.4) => 2.65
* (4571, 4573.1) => 1.98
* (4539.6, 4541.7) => 1.8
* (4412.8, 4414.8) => 2.3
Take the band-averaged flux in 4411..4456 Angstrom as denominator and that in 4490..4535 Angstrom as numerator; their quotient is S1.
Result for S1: 0.88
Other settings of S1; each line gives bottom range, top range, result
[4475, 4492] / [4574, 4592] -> 1.04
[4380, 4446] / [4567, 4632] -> 0.81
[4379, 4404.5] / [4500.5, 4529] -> 0.78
